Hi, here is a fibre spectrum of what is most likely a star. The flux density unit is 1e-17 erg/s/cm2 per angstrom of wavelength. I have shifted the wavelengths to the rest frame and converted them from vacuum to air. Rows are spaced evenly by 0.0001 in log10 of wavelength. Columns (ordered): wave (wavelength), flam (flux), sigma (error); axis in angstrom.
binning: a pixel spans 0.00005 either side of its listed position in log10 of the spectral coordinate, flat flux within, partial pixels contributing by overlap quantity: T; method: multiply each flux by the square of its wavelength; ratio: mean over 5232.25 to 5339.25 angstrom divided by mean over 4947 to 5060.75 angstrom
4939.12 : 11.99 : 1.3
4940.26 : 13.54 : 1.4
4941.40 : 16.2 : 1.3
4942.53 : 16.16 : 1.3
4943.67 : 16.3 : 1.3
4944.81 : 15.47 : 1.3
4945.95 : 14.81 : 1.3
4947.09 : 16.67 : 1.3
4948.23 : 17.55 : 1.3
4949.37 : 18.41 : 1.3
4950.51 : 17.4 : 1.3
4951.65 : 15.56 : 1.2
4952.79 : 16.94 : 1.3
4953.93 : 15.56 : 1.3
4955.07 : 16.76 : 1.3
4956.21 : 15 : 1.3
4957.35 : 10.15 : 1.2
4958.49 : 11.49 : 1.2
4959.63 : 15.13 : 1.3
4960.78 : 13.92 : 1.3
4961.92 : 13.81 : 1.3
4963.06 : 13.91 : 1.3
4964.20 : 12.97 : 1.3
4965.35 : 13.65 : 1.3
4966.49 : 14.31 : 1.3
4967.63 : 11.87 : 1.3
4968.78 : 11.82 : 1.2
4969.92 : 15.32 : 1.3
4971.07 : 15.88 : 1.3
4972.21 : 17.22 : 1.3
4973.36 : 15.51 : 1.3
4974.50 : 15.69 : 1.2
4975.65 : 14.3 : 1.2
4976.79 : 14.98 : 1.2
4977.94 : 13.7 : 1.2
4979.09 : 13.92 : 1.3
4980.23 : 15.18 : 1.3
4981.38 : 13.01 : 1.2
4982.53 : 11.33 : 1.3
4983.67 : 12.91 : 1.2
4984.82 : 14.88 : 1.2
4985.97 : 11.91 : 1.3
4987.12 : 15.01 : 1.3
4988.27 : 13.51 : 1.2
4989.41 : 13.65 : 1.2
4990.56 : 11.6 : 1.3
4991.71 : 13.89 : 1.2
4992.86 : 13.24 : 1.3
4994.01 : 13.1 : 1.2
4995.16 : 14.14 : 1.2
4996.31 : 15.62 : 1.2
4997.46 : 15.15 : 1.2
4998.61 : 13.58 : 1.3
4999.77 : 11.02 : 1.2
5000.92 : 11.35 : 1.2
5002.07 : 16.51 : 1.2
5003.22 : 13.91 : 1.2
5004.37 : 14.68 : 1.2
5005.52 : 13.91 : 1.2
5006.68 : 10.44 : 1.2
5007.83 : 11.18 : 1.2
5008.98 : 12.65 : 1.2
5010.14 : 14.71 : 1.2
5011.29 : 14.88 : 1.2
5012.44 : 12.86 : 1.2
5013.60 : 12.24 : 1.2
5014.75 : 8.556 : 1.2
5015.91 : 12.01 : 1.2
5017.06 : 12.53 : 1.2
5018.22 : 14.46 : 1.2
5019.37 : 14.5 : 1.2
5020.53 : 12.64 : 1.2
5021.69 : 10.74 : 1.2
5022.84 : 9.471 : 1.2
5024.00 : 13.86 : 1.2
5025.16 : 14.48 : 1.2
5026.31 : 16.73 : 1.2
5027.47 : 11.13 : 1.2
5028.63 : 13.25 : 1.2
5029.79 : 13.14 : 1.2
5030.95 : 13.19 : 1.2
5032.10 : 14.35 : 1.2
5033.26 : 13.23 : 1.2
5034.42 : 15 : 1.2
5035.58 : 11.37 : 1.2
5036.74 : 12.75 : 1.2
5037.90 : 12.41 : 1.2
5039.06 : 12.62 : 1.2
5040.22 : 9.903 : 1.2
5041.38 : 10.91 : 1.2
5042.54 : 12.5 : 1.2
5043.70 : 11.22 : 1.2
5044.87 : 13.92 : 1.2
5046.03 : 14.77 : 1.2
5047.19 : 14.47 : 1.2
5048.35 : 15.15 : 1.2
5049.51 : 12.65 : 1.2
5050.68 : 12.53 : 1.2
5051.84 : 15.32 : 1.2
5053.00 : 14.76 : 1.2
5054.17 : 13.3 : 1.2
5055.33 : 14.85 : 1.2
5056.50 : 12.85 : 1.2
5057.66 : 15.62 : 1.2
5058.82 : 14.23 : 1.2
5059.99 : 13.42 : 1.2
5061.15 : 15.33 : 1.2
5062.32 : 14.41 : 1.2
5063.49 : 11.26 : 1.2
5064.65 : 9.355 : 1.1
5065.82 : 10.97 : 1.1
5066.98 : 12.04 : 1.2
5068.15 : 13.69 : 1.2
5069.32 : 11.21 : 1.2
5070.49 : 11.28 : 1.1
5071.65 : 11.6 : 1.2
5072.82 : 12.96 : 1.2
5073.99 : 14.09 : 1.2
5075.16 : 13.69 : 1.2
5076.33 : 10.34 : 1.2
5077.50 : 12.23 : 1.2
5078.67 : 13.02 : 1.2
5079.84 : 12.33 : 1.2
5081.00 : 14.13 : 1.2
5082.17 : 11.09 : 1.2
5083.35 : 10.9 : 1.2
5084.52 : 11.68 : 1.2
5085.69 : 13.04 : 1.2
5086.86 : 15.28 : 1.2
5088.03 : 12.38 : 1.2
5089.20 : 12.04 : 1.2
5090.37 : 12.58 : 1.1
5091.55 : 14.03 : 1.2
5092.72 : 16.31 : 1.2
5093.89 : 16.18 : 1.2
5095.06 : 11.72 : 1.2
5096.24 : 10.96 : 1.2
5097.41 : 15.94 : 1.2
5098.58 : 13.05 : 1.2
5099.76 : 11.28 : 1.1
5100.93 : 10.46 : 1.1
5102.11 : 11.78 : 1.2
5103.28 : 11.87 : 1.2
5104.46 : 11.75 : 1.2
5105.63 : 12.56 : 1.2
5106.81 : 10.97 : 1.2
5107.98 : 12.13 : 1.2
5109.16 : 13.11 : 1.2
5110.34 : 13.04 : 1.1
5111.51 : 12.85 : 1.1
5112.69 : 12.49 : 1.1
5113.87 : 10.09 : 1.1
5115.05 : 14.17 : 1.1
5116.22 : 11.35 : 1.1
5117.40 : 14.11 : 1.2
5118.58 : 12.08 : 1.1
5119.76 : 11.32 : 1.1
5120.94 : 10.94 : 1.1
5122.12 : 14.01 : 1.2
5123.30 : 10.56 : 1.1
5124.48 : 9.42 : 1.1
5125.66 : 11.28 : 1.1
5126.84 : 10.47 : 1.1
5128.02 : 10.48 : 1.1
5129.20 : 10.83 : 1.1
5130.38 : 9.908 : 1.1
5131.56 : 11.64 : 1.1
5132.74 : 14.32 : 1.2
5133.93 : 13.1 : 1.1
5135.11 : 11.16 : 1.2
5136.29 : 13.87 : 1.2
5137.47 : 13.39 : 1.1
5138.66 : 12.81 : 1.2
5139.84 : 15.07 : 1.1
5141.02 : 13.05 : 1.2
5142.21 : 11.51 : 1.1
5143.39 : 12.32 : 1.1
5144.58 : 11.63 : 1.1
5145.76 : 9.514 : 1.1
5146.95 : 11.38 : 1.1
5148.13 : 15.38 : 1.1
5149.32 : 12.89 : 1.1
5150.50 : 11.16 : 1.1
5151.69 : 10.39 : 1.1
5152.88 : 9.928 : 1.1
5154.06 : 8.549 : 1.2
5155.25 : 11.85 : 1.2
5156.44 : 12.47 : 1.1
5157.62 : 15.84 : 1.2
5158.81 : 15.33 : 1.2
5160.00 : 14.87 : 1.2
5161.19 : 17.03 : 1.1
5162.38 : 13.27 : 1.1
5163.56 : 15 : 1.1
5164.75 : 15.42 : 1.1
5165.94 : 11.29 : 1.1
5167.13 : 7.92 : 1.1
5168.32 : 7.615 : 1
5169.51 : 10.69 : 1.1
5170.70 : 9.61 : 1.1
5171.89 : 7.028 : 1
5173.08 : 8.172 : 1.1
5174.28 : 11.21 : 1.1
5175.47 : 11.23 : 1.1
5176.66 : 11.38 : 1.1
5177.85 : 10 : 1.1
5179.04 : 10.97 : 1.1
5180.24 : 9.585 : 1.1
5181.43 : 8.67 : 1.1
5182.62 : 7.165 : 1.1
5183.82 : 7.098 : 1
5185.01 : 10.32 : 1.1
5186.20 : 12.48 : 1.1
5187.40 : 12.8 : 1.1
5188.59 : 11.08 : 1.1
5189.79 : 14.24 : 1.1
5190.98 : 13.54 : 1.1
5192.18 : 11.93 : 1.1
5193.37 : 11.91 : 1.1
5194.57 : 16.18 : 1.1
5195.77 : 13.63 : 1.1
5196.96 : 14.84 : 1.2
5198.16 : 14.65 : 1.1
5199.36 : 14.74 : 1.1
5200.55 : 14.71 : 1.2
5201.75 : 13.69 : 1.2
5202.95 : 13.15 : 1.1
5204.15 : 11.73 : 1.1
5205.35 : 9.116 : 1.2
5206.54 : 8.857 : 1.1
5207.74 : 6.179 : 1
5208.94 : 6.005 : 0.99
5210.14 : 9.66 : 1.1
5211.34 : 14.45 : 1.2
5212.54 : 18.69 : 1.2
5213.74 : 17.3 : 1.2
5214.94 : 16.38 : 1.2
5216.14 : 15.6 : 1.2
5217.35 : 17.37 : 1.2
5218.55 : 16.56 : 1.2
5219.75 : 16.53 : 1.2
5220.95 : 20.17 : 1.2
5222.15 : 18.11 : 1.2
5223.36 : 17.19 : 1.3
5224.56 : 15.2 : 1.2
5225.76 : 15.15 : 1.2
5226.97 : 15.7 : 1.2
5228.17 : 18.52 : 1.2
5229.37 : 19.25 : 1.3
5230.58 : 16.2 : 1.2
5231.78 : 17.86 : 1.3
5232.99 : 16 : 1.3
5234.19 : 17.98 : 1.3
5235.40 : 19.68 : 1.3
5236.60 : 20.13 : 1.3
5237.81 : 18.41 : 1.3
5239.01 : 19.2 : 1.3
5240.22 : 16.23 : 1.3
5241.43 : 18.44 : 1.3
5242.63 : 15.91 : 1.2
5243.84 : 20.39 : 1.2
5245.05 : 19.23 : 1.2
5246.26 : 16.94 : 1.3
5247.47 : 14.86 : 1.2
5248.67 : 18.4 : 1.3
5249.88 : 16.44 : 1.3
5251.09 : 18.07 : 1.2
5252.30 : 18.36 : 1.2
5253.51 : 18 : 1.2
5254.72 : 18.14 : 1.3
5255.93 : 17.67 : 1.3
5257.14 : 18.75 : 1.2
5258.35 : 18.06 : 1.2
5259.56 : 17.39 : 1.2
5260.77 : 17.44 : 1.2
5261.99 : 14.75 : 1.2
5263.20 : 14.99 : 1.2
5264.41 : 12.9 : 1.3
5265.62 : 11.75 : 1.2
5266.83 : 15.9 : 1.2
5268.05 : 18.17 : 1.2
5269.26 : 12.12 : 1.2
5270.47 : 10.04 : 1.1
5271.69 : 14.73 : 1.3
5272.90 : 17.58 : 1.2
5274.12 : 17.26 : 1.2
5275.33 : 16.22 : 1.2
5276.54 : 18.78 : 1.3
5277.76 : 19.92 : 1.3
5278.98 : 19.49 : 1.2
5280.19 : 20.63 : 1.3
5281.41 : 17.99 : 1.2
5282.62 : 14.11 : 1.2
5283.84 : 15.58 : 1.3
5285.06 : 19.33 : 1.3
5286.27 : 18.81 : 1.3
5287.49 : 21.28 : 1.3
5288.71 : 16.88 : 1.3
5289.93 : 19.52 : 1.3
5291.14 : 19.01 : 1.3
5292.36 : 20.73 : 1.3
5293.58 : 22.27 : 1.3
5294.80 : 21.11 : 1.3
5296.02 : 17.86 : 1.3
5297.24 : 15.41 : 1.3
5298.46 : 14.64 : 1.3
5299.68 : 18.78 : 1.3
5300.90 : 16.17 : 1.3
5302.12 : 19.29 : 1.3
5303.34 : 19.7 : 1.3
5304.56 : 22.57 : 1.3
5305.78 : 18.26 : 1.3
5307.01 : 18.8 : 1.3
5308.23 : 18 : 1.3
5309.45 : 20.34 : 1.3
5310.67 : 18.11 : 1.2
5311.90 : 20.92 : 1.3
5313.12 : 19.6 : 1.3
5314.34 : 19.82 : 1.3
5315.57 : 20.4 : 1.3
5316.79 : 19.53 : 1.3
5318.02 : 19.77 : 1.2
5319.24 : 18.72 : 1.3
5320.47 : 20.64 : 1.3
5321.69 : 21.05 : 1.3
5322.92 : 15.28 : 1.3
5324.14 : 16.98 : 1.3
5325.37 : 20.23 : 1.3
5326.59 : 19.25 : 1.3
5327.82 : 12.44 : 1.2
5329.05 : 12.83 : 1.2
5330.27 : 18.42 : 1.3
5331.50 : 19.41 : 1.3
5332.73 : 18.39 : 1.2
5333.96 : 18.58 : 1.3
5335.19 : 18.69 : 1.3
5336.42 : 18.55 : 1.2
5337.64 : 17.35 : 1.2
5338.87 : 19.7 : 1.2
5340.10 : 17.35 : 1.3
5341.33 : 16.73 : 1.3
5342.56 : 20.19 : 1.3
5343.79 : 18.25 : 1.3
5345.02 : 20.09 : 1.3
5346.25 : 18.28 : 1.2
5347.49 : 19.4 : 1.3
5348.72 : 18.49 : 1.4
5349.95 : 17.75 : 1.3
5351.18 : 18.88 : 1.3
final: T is 1.46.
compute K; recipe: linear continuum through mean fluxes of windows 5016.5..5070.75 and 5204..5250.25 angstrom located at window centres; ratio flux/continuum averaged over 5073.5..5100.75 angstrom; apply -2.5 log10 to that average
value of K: 0.07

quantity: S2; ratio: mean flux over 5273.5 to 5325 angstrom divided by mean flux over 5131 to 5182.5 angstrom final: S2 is 1.6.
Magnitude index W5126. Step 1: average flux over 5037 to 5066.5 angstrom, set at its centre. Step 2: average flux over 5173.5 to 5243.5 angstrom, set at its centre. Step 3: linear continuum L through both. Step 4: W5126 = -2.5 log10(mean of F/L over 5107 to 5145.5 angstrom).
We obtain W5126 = 0.129 mag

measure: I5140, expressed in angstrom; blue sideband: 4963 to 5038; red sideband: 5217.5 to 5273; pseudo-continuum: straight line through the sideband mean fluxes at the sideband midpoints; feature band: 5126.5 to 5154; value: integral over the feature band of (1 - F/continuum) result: 6.2 angstrom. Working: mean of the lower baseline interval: 13.4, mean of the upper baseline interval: 16.9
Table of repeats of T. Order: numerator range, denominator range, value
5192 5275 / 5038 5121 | 1.32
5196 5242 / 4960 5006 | 1.22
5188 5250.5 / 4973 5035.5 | 1.26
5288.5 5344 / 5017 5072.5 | 1.59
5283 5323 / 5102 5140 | 1.69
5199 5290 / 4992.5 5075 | 1.36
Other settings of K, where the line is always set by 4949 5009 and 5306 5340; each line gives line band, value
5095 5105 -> 0.28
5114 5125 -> 0.31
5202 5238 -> 0.12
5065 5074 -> 0.25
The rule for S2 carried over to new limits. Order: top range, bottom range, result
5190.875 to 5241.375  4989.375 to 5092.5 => 1.17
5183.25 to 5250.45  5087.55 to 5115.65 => 1.20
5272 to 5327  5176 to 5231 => 1.40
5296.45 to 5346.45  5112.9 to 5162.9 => 1.51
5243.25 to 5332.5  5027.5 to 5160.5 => 1.42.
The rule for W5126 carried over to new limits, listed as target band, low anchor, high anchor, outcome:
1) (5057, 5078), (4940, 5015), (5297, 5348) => 0.21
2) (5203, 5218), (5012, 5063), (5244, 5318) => 0.29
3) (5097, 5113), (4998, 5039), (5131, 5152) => 0.03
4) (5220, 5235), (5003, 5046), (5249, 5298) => -0.05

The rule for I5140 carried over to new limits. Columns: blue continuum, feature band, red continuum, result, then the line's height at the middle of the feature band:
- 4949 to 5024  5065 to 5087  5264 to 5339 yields 3.9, 14.9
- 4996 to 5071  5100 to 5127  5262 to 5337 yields 4.9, 14.5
